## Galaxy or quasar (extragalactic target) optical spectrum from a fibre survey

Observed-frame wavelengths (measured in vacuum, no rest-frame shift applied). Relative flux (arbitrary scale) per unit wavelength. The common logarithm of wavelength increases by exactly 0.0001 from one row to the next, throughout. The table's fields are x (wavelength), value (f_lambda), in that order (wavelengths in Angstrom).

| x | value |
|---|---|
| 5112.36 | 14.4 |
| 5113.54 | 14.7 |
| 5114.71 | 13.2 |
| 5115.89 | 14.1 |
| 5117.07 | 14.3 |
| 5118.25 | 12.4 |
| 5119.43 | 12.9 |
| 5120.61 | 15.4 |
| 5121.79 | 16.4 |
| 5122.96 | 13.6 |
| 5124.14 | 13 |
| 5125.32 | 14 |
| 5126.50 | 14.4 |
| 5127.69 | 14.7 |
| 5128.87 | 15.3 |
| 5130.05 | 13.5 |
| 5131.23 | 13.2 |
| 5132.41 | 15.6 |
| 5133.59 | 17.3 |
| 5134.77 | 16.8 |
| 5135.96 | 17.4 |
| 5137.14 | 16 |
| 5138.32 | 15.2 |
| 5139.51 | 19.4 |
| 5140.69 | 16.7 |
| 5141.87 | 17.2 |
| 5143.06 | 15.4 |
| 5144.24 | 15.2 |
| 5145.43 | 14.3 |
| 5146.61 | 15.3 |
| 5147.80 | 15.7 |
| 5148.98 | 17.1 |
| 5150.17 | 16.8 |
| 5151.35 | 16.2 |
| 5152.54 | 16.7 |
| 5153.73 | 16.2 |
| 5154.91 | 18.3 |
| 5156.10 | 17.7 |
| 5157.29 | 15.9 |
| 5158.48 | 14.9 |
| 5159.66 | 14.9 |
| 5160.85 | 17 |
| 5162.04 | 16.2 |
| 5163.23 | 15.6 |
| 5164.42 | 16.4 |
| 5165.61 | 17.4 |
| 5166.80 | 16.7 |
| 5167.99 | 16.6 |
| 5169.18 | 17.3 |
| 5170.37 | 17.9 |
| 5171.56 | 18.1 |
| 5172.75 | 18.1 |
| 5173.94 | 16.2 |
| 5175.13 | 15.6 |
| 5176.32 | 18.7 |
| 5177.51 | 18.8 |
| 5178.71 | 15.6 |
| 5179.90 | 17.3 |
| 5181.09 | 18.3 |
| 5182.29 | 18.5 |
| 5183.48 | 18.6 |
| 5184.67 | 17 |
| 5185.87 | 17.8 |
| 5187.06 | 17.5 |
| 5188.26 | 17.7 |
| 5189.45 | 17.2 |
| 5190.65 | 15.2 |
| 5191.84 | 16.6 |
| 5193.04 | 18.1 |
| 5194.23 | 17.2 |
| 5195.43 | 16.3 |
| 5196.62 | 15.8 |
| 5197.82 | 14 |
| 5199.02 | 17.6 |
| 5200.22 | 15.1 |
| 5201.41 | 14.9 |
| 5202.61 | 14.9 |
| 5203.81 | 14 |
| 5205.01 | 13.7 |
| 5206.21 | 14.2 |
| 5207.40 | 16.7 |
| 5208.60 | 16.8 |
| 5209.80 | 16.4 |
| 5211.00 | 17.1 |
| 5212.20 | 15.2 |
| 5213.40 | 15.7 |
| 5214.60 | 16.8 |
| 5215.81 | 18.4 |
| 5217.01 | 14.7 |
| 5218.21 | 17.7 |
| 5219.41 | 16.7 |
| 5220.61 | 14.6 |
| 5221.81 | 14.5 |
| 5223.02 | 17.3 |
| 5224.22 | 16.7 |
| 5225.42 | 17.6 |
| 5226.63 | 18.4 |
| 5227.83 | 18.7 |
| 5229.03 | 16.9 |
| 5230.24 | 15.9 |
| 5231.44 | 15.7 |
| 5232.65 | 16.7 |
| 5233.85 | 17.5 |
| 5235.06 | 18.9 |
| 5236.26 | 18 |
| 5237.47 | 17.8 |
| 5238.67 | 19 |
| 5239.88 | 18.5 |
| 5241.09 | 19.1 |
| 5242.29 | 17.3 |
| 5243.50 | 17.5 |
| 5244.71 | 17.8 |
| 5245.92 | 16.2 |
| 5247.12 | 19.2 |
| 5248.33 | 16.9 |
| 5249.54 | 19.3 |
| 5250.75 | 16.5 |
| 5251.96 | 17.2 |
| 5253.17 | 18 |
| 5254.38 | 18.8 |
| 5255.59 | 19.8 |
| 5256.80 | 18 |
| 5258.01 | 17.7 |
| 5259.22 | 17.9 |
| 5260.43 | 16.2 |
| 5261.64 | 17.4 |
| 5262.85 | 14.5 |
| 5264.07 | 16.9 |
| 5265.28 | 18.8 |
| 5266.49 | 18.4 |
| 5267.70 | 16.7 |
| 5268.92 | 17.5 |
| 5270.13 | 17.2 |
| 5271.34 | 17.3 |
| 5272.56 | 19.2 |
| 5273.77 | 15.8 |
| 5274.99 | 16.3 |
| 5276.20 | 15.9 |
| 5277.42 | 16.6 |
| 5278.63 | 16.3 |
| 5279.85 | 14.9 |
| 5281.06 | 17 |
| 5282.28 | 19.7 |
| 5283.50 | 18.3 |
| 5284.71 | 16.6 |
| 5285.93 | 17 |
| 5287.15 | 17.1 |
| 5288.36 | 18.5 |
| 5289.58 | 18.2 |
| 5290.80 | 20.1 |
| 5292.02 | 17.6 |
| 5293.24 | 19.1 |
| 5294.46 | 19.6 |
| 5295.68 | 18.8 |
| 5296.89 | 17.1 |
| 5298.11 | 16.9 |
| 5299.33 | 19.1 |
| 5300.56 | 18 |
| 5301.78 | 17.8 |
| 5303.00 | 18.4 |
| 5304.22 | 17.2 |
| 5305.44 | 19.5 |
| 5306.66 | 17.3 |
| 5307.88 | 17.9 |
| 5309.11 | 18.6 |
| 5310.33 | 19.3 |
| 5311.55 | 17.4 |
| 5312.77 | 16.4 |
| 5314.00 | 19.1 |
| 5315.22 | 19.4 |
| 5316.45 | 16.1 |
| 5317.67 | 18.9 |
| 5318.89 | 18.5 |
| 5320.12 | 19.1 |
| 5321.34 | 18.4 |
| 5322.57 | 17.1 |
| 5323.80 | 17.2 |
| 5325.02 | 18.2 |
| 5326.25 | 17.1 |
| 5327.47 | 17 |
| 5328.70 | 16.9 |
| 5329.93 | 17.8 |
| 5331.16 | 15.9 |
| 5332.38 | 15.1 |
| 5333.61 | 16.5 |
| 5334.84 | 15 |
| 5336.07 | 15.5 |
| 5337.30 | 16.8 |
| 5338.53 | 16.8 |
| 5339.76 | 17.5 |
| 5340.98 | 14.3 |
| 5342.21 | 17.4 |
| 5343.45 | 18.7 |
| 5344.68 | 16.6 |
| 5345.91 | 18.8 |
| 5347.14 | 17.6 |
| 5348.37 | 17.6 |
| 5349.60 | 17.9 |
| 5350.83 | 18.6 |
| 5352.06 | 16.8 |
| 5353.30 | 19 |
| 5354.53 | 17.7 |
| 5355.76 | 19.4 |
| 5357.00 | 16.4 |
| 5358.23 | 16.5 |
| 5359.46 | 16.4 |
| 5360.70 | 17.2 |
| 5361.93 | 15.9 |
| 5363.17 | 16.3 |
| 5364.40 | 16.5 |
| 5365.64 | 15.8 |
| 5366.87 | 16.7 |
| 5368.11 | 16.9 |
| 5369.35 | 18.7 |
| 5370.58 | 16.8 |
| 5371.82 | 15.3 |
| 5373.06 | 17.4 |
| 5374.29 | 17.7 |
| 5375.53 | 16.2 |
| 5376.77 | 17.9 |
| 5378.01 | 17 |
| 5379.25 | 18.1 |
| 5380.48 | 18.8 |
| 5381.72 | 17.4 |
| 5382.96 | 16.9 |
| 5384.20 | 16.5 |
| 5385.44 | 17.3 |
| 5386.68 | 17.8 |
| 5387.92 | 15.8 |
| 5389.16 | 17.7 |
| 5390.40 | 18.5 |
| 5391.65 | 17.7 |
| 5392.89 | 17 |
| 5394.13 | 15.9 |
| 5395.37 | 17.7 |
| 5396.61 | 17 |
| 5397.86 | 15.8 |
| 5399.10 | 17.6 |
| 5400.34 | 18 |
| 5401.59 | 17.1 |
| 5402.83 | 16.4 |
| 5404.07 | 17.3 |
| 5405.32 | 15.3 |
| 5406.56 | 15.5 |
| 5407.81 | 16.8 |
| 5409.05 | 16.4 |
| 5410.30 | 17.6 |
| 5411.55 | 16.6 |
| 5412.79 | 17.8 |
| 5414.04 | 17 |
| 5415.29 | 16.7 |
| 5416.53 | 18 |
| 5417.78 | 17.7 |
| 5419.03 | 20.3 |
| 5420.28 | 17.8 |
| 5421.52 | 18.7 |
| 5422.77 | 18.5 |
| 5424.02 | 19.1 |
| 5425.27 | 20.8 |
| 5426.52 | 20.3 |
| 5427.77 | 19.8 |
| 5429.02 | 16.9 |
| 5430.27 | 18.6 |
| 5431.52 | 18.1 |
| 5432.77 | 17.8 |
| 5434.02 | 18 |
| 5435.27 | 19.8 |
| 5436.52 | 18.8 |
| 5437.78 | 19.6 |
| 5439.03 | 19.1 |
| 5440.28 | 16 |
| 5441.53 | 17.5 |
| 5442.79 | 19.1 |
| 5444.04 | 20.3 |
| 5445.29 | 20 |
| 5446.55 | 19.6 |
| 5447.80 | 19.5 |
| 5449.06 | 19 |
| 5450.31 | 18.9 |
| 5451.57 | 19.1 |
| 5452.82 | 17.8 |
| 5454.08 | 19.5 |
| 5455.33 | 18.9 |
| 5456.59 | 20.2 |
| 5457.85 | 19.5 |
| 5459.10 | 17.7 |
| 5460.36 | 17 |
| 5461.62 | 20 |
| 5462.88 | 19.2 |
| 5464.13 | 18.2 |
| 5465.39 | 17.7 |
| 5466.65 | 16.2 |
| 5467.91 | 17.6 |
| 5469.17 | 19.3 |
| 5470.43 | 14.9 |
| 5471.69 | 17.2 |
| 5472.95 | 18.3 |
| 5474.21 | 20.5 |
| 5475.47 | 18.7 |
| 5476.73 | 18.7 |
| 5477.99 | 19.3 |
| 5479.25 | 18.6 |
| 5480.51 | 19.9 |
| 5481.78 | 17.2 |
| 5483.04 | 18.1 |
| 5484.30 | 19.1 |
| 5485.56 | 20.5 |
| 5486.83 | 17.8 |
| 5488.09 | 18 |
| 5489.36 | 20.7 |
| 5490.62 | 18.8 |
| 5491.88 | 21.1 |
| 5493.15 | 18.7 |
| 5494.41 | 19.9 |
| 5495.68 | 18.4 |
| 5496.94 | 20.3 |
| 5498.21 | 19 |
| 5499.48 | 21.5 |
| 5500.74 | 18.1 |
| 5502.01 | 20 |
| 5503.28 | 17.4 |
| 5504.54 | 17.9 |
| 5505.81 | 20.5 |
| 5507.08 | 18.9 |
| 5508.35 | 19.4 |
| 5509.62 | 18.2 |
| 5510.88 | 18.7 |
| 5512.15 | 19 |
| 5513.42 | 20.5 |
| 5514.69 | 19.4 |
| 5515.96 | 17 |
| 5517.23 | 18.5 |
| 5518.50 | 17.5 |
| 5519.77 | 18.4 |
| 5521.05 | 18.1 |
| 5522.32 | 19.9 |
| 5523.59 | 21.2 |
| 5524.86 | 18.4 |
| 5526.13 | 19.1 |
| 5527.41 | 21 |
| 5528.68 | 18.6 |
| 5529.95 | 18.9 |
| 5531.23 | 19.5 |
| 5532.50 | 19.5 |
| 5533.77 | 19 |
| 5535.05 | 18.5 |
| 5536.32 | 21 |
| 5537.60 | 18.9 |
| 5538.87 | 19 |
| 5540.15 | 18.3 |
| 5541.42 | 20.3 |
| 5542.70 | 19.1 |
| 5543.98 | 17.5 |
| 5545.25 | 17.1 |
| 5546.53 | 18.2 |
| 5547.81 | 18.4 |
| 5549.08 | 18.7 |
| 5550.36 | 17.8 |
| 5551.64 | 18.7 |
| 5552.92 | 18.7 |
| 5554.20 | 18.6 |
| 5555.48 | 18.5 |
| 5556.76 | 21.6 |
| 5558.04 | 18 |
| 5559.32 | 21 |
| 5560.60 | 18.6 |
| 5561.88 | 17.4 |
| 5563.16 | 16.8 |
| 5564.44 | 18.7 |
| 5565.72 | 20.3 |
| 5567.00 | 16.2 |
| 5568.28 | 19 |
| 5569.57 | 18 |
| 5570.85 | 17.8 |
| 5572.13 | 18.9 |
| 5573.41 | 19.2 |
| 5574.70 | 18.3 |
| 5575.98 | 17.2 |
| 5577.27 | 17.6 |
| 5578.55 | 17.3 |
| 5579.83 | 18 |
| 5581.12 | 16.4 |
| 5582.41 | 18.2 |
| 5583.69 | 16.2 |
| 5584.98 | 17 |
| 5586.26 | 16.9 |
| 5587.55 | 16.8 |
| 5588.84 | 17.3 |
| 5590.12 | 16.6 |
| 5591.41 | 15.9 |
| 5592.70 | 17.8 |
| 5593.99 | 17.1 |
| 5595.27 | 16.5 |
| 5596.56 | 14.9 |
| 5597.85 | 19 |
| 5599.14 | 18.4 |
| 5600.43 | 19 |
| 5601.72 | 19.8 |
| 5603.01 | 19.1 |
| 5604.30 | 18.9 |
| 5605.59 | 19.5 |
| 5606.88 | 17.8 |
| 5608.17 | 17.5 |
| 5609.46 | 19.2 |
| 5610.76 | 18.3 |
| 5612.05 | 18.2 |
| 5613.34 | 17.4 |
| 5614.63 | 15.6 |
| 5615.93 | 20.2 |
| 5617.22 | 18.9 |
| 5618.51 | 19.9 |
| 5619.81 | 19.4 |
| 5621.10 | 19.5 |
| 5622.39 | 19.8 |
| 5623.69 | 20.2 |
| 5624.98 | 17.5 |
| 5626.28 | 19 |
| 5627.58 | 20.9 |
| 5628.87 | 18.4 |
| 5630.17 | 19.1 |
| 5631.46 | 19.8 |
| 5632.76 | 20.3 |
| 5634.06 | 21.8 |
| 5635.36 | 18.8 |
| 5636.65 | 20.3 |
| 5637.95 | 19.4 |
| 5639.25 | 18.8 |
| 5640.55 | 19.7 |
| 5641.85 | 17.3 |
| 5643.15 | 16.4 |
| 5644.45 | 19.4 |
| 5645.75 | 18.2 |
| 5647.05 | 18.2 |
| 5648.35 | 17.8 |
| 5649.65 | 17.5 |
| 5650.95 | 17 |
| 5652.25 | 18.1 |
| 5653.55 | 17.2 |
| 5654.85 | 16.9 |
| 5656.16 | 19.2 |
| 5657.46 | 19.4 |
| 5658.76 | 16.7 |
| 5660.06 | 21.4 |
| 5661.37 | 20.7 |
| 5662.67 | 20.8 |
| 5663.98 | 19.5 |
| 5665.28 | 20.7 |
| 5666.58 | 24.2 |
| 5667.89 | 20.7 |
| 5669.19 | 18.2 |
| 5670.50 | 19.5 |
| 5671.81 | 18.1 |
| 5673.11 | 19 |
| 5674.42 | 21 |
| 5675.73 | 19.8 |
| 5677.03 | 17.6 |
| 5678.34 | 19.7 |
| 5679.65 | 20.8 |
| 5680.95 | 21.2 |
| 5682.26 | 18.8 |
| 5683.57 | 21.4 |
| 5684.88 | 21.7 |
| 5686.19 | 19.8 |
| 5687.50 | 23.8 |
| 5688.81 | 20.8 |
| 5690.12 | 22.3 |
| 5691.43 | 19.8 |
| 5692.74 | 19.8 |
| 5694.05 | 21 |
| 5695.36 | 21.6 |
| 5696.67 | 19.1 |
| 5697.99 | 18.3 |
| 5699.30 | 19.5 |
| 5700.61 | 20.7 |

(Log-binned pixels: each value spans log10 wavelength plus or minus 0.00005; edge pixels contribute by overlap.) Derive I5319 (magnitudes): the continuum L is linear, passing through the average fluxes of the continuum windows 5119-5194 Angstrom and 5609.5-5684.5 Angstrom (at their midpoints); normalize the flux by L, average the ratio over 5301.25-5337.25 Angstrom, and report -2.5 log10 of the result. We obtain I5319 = -0.01 mag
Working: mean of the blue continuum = 16.4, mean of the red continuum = 19.2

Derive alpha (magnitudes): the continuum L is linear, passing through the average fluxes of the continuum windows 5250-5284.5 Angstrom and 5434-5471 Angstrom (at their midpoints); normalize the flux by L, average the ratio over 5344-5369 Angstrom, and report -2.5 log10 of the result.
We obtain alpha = 0.043 mag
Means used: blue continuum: 17.3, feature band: 17.2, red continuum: 18.6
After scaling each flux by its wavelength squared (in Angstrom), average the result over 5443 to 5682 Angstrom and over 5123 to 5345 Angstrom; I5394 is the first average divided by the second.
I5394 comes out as 1.25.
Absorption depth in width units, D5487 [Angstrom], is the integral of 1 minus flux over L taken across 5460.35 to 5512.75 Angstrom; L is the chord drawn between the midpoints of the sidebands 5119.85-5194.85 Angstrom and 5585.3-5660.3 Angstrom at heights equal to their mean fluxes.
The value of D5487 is -2.8 Angstrom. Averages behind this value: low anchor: 16.4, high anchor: 18.4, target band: 18.8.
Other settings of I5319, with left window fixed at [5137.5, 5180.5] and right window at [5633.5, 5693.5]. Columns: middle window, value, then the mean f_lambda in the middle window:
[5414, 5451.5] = -0.03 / 18.7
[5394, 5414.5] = 0.08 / 16.8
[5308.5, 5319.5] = -0.04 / 18.2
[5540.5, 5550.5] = 0.03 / 18.4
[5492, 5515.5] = -0.04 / 19.2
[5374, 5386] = 0.03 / 17.4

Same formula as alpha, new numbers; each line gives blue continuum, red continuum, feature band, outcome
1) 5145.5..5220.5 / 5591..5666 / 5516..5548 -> -0.04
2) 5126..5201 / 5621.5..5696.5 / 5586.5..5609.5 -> 0.08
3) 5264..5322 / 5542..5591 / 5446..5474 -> -0.03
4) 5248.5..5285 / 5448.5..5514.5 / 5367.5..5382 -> 0.05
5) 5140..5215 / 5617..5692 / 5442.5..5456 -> -0.06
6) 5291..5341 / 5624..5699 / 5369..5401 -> 0.05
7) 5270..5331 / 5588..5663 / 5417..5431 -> -0.05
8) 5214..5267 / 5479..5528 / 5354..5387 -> 0.07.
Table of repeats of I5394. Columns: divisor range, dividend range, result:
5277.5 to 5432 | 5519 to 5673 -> 1.16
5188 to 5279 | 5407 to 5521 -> 1.20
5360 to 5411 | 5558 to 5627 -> 1.15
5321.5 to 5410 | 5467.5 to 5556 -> 1.17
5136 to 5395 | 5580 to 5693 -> 1.27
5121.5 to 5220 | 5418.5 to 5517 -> 1.29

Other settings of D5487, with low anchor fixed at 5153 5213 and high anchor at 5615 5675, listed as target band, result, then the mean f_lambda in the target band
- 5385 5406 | 0.9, 17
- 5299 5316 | -0.9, 18.2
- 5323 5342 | 1.0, 16.5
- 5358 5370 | 0.6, 16.7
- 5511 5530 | -0.5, 19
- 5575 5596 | 2.0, 17.1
